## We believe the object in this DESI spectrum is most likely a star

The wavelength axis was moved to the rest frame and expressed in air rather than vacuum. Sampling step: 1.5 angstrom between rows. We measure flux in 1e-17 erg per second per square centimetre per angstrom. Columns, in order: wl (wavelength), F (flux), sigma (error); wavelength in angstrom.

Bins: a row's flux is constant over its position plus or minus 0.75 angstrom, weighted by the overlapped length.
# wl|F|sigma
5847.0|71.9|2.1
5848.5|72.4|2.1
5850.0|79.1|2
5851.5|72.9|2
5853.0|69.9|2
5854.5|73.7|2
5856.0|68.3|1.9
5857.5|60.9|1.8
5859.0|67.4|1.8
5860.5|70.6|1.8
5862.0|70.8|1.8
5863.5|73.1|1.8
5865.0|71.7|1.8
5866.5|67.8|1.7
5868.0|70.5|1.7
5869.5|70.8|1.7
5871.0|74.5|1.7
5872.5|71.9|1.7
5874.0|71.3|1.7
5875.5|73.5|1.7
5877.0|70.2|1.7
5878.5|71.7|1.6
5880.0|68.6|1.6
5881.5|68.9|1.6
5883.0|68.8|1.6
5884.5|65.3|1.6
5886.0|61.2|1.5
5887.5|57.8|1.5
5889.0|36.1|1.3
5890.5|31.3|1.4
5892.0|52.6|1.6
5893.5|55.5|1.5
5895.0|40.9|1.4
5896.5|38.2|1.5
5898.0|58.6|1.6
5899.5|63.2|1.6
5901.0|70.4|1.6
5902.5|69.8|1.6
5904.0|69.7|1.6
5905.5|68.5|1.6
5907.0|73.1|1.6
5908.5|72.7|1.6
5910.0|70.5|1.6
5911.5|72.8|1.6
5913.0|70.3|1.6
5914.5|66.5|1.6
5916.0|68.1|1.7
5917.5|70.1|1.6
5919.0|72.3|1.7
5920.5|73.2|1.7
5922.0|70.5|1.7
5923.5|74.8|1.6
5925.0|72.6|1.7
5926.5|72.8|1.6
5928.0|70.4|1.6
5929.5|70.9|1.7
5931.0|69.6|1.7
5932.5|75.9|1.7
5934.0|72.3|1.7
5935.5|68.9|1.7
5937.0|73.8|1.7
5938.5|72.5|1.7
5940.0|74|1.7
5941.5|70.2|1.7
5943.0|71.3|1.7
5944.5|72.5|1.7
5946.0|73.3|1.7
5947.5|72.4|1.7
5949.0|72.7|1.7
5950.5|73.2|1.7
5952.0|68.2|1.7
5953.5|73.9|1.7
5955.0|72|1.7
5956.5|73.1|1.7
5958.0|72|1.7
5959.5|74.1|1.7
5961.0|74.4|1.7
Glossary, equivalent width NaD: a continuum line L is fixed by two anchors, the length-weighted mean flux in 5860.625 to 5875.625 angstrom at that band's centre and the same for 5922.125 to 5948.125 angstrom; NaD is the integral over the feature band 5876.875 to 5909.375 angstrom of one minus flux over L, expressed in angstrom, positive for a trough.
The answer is 5.1 angstrom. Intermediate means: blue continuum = 71.5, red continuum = 72.2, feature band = 60.4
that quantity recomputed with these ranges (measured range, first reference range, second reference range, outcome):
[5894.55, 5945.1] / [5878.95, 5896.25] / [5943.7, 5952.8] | -3.9 angstrom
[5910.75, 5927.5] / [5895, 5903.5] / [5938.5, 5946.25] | -1.6 angstrom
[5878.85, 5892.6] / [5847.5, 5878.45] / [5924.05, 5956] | 2.7 angstrom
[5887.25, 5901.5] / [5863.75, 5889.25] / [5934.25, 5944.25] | 4.0 angstrom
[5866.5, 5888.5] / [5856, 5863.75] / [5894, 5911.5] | -0.7 angstrom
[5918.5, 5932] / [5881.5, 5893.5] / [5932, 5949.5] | -1.0 angstrom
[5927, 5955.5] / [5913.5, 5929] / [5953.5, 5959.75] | 0.0 angstrom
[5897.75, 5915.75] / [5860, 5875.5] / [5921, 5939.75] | 0.7 angstrom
